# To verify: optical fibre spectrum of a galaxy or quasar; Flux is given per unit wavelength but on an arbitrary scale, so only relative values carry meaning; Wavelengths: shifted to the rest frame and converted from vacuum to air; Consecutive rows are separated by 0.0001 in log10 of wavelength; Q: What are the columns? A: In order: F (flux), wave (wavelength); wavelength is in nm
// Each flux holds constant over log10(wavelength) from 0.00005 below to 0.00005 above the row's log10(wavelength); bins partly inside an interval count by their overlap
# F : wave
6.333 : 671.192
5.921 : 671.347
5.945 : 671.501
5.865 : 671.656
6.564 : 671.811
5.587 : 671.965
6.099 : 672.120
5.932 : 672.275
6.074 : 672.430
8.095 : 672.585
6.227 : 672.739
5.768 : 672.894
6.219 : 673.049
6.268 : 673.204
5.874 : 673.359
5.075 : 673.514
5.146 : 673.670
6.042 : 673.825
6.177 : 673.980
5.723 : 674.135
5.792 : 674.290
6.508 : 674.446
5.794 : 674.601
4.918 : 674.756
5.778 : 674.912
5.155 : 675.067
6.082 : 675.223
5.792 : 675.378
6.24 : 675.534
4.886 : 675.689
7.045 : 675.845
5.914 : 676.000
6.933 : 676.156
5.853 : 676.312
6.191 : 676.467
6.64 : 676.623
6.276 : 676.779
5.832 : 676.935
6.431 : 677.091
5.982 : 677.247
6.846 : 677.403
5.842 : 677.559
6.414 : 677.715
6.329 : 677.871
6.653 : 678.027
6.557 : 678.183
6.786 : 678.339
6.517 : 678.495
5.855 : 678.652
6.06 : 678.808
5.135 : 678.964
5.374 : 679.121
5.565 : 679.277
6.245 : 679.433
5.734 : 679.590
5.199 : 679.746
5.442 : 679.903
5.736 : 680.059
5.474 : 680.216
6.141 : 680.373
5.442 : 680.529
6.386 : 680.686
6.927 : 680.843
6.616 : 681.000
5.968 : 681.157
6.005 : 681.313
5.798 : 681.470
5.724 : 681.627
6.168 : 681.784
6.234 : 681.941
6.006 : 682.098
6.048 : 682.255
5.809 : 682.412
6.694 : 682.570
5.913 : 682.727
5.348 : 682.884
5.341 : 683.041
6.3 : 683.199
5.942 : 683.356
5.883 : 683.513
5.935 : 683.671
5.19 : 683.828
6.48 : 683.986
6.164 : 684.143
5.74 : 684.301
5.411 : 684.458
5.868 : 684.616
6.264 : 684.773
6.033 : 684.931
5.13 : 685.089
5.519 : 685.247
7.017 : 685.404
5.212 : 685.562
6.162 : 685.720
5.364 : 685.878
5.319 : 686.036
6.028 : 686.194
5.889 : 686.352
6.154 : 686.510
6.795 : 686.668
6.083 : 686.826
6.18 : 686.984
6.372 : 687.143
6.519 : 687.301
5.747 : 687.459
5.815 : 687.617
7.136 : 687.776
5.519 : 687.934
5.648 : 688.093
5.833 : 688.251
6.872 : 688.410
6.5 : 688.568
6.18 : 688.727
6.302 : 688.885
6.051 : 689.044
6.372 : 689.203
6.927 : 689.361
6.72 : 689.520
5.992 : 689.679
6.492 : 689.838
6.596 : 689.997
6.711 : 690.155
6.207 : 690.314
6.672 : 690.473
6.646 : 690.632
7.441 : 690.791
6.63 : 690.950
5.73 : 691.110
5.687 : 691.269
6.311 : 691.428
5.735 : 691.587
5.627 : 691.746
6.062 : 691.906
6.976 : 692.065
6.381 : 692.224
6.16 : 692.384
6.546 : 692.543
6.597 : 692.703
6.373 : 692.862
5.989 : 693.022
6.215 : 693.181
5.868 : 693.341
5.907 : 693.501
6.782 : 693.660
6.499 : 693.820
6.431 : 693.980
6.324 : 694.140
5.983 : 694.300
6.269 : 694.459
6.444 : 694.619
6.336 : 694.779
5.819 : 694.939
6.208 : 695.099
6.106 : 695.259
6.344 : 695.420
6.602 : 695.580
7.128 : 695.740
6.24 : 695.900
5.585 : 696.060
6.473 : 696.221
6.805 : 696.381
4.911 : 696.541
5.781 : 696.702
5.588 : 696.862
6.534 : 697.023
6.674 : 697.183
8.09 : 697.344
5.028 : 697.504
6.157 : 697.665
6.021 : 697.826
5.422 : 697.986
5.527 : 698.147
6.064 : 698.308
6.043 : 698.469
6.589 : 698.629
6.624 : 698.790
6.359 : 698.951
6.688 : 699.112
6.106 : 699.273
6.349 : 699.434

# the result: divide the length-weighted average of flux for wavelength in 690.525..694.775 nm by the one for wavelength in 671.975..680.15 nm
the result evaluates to 1.05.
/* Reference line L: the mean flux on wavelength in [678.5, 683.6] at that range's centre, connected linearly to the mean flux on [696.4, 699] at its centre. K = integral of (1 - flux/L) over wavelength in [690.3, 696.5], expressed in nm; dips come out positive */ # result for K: -0.26 nm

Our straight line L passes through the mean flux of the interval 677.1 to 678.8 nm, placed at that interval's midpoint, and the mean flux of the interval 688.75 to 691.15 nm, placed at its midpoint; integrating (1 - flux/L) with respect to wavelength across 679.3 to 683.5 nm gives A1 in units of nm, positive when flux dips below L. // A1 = 0.31 nm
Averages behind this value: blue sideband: 6.37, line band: 5.94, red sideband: 6.5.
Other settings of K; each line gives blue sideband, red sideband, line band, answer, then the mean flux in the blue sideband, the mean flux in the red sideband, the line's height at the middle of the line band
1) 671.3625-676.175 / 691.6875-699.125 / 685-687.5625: 0.07 nm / 5.97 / 6.24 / 6.12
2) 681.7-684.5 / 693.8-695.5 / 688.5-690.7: -0.13 nm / 5.93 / 6.24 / 6.1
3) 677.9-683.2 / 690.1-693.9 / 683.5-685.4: 0.08 nm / 5.97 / 6.32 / 6.09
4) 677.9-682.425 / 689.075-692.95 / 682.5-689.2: 0.22 nm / 5.99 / 6.39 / 6.2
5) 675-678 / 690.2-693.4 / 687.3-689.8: 0.01 nm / 6.15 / 6.3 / 6.27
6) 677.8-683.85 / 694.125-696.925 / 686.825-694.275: -0.25 nm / 5.97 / 6.16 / 6.1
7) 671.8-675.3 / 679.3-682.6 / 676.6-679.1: -0.11 nm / 5.94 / 5.97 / 5.96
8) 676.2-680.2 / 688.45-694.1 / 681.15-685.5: 0.18 nm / 6.06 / 6.36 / 6.17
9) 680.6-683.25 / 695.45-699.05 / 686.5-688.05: -0.03 nm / 6.07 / 6.2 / 6.11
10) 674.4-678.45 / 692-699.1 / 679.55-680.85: 0.08 nm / 6.14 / 6.25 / 6.16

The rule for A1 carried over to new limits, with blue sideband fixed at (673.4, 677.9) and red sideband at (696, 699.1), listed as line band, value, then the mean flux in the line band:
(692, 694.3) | -0.090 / 6.34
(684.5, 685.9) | 0.046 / 5.85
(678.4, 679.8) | 0.056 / 5.77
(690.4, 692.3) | -0.072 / 6.32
